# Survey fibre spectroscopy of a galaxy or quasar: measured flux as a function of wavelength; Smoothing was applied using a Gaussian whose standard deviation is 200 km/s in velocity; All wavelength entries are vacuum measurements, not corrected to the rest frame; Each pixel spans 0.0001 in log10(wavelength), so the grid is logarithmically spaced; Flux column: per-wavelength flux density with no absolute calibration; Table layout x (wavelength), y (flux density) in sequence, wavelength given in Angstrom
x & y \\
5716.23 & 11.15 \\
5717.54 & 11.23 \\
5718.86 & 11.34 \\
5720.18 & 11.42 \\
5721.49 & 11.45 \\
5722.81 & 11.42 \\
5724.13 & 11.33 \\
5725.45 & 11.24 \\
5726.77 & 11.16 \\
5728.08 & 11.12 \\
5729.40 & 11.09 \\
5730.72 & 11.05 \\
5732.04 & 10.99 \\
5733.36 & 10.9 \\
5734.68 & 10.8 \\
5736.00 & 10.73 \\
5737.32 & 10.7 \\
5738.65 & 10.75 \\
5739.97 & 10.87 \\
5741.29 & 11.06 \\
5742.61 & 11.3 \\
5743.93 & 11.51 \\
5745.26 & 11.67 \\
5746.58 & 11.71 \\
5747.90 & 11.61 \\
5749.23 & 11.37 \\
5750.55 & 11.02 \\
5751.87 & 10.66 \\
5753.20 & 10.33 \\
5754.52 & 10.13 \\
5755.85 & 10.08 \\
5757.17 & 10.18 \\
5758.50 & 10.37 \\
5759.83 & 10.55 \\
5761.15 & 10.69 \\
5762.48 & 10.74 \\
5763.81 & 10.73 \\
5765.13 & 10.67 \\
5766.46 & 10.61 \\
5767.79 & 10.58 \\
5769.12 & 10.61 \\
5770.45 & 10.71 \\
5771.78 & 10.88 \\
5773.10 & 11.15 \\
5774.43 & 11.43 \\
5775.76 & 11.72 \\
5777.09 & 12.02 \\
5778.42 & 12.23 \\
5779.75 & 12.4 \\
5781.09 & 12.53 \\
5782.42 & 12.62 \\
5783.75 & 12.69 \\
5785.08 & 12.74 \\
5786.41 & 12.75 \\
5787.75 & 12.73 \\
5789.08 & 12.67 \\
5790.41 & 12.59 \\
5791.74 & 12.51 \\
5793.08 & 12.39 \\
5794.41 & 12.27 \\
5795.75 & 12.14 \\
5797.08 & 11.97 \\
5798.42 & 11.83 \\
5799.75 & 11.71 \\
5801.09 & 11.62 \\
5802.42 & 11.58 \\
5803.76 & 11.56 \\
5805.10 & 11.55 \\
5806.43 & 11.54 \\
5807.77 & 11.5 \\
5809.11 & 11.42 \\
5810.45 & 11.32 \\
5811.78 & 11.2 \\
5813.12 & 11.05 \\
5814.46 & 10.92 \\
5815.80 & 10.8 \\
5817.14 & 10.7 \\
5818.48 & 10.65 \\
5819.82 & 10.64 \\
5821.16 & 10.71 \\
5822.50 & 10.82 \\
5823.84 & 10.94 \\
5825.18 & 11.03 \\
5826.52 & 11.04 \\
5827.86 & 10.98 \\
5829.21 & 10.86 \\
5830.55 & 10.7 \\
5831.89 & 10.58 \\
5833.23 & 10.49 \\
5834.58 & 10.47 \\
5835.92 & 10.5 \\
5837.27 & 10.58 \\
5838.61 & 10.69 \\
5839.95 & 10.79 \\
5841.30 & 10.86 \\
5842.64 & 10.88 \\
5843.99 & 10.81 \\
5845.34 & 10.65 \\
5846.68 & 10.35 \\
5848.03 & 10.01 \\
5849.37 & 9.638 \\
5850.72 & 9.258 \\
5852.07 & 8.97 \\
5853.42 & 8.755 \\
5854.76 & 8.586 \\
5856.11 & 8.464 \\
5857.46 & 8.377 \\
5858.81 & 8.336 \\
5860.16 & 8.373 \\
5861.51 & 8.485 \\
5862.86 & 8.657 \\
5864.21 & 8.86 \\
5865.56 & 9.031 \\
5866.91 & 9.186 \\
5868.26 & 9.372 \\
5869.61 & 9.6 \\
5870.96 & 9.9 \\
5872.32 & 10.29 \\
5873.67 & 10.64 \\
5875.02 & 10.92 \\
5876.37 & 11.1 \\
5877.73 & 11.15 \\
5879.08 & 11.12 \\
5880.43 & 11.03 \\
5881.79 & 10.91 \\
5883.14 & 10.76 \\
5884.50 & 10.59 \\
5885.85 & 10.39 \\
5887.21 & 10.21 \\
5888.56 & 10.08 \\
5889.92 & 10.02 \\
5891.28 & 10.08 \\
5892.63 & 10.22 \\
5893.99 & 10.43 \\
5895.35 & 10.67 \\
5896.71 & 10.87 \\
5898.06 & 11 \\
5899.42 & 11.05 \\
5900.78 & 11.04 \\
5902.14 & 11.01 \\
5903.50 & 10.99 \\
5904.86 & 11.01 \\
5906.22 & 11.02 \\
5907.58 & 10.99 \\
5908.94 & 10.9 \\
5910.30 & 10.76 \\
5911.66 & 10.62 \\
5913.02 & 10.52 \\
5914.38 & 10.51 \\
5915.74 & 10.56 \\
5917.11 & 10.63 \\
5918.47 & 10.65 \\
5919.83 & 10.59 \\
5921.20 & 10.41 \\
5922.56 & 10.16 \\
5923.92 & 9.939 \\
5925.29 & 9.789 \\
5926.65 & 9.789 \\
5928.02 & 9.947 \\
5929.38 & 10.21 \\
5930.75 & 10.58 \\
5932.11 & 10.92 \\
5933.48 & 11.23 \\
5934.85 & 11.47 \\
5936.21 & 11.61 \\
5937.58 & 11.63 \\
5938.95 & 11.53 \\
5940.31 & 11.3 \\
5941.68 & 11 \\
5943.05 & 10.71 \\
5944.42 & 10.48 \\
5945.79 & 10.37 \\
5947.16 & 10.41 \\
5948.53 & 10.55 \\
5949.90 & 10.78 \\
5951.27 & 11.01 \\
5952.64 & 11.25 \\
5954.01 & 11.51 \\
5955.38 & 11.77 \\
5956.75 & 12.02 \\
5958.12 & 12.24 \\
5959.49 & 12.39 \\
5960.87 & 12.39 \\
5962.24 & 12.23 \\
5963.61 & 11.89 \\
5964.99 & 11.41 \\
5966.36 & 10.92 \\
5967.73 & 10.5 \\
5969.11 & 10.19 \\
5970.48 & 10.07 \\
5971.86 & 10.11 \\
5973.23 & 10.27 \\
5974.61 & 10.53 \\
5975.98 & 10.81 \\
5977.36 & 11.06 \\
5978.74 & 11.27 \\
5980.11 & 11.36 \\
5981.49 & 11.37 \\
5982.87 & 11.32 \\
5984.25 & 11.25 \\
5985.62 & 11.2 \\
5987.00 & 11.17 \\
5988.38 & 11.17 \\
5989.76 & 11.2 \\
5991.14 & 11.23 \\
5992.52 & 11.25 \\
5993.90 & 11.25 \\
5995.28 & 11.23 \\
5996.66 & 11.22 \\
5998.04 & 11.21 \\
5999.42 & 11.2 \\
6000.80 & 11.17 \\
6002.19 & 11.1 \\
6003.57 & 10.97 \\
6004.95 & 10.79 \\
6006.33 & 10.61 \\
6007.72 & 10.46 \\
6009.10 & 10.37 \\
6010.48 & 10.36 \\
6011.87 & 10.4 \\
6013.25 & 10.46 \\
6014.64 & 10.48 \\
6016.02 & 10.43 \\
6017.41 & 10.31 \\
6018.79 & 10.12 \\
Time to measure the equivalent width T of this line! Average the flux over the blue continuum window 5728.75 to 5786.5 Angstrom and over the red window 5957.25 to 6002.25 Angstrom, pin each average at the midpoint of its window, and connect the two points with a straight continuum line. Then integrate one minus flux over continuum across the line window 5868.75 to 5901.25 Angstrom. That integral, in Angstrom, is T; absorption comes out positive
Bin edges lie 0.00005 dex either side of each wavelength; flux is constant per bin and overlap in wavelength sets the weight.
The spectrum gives 1.75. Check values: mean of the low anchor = 11.2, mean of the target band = 10.6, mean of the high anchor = 11.2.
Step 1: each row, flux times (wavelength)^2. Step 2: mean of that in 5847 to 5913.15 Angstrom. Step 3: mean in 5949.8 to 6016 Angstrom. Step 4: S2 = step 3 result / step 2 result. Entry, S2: 1.1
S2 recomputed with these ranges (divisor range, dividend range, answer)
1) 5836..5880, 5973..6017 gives 1.17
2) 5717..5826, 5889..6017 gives 1.02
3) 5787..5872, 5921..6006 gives 1.09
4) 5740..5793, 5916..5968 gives 1.02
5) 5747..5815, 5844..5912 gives 0.91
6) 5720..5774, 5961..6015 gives 1.09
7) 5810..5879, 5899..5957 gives 1.09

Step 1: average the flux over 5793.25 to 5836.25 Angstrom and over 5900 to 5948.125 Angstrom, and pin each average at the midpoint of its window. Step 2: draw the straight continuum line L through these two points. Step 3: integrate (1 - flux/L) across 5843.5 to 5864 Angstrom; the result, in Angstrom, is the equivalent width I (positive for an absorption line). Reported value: 3.5 Angstrom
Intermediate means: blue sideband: 11.2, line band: 9.16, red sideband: 10.7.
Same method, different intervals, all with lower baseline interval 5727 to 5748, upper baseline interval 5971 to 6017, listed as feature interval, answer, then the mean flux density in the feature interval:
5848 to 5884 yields 4.5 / 9.62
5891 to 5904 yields 0.3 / 10.8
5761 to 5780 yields -0.1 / 11.1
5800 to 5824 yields -0.2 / 11.2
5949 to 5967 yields -1.2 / 11.7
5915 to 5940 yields 0.7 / 10.7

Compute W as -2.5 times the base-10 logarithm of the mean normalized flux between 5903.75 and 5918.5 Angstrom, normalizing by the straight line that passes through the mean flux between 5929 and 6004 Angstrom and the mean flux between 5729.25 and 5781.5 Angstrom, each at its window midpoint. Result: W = 0.04 mag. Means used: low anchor 11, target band 10.8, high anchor 11.1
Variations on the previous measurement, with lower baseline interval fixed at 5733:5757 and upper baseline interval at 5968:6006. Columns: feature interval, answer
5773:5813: -0.10 mag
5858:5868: 0.25 mag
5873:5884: 0.00 mag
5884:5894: 0.08 mag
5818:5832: 0.01 mag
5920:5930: 0.09 mag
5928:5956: 0.00 mag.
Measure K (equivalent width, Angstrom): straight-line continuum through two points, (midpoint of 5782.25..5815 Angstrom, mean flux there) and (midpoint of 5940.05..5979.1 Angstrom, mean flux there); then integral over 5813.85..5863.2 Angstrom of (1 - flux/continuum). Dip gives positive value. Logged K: 6.79 Angstrom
